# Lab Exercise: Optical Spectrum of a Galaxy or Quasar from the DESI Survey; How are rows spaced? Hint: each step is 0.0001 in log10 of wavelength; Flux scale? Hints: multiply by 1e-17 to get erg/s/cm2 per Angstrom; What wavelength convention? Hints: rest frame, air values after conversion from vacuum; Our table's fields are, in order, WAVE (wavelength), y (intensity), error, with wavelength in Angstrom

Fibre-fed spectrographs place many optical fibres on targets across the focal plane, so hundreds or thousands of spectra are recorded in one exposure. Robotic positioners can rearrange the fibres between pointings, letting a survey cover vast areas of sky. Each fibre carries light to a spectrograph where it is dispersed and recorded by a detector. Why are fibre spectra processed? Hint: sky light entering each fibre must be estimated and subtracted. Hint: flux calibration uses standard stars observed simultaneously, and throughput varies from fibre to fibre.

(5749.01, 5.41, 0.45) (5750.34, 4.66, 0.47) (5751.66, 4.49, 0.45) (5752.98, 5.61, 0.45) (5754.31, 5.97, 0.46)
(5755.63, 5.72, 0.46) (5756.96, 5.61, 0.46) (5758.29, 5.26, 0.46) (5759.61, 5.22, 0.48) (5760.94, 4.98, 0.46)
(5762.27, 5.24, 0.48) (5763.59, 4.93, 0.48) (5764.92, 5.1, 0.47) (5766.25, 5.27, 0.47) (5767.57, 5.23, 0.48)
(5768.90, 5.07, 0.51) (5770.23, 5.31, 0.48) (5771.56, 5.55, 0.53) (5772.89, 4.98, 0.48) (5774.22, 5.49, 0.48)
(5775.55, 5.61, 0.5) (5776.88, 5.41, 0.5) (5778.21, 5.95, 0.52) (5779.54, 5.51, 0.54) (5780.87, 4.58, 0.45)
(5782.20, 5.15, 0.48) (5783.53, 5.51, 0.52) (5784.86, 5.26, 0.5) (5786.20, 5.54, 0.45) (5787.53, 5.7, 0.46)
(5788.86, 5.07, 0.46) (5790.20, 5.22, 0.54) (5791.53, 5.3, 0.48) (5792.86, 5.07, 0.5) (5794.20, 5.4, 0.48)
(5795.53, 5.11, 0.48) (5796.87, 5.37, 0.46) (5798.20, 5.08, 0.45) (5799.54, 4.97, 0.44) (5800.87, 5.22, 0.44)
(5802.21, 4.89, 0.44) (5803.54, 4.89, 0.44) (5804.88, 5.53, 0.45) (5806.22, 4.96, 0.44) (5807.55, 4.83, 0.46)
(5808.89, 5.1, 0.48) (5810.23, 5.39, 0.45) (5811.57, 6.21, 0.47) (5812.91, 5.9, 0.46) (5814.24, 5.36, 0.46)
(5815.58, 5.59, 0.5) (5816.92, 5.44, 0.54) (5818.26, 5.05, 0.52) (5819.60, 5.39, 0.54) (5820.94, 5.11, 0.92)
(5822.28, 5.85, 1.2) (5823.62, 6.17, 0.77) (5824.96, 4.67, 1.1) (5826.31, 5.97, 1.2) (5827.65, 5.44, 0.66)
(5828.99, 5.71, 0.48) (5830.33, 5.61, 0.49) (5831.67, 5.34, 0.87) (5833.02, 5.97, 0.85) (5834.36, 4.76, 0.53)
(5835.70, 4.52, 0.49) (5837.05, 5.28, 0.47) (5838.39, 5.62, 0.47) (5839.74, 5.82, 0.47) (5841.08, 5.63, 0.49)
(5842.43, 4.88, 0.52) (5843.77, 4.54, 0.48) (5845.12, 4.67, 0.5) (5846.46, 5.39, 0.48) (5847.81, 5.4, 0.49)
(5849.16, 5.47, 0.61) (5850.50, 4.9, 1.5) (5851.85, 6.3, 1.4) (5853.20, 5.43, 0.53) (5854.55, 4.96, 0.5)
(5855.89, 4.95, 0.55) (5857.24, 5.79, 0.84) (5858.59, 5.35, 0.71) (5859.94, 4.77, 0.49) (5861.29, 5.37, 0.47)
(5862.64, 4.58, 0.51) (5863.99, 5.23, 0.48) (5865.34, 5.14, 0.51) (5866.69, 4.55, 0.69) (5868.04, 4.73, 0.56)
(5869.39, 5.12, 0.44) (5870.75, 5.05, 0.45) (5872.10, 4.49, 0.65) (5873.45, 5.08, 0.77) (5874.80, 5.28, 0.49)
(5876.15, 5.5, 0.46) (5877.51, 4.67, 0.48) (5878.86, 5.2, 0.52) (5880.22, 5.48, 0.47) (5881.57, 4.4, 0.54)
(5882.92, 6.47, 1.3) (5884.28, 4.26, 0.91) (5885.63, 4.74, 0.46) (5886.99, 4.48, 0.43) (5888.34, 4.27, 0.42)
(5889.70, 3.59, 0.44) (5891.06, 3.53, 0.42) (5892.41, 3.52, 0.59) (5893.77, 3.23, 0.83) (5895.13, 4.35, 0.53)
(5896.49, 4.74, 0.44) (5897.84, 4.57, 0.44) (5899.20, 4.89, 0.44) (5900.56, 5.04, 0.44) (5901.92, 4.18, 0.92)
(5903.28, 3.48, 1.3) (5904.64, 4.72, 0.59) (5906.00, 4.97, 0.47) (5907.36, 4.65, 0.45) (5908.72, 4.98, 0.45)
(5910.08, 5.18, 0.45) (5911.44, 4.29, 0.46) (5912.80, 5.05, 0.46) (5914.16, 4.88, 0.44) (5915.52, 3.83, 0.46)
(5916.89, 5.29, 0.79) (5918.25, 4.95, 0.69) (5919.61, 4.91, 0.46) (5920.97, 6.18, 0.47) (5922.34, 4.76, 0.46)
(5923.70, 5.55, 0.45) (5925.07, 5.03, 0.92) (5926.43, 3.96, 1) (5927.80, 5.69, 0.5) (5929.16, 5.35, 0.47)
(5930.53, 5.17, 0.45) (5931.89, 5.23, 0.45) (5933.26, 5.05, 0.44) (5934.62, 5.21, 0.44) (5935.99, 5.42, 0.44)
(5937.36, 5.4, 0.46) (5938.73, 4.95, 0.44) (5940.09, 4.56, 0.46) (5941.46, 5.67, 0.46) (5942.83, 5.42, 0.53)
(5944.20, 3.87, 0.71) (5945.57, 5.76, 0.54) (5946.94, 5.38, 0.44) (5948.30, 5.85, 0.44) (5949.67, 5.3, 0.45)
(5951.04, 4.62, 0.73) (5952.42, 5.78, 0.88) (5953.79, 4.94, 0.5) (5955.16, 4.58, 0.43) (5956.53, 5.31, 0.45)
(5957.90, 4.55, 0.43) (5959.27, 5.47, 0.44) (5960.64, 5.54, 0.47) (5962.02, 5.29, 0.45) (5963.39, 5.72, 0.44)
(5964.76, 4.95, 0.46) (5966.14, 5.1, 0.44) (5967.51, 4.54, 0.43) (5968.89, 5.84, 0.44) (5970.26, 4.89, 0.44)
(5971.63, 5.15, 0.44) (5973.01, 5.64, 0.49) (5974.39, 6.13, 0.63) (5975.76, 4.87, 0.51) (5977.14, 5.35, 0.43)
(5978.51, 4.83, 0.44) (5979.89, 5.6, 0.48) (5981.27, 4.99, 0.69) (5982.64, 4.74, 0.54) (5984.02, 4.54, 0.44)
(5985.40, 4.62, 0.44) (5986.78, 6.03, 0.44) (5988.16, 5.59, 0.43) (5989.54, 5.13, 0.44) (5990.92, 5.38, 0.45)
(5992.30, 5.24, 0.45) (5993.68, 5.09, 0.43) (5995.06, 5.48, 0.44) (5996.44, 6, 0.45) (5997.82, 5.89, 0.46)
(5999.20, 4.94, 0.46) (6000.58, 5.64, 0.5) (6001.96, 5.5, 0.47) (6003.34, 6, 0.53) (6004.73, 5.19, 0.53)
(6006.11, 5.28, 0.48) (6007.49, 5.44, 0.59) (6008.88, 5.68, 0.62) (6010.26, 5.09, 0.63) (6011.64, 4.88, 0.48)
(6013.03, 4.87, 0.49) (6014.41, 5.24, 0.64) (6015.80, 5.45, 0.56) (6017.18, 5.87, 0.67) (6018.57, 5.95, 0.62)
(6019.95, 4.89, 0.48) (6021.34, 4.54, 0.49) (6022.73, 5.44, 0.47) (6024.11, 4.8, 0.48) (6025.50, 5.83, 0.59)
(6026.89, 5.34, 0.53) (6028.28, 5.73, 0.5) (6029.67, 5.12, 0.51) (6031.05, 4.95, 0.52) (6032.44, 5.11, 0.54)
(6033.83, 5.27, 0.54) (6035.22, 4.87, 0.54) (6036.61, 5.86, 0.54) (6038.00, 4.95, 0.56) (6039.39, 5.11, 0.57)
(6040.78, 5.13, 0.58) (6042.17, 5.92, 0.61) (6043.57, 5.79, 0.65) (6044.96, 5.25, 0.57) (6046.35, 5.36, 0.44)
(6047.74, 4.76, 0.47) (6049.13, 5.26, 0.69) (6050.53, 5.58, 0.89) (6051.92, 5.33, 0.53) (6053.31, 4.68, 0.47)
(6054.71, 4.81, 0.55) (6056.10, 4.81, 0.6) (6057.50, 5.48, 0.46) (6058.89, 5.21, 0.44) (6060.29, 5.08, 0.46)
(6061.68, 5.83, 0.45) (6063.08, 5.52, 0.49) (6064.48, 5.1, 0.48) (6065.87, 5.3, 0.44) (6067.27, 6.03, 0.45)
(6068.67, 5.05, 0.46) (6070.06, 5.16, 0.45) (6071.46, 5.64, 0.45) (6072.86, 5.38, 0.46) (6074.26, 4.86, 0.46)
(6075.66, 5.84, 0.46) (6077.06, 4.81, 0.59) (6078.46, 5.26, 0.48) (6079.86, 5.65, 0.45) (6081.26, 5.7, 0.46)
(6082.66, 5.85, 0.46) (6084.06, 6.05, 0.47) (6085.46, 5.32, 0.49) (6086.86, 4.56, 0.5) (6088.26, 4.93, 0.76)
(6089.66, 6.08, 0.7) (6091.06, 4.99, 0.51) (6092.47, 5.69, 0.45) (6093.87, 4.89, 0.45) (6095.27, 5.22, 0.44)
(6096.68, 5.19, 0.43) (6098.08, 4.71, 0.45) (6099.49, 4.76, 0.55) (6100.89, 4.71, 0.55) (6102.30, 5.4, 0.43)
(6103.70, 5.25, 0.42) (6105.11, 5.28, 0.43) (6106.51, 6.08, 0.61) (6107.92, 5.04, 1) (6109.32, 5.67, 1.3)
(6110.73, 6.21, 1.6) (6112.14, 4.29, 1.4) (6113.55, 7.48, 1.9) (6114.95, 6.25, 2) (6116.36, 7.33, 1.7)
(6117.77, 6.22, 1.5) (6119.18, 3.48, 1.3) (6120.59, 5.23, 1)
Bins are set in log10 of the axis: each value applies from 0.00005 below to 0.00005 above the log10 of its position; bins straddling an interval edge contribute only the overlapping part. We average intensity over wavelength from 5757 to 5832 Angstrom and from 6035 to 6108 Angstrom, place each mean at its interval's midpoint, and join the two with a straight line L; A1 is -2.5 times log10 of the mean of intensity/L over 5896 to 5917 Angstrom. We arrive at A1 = 0.14 mag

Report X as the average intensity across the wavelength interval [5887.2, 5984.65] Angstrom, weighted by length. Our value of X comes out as 4.94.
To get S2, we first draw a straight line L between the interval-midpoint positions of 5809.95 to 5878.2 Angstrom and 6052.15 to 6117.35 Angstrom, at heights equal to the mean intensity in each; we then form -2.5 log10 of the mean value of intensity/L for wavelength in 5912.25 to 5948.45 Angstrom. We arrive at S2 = 0.04 mag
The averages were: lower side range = 5.28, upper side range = 5.4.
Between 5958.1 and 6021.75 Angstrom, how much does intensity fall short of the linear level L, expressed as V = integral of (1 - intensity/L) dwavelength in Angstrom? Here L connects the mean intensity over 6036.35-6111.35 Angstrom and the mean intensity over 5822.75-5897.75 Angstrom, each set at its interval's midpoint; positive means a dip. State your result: -1.2 Angstrom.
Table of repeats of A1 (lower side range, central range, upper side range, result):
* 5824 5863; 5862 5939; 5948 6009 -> 0.102 mag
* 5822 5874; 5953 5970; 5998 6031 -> 0.032 mag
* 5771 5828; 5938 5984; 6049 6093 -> 0.033 mag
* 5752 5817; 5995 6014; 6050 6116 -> -0.012 mag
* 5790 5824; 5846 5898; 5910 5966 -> 0.073 mag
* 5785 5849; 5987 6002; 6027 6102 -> -0.035 mag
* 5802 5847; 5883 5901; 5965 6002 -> 0.228 mag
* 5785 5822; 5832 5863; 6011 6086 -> 0.011 mag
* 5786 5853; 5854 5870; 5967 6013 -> 0.058 mag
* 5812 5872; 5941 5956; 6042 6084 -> 0.026 mag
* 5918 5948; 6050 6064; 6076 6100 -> 0.008 mag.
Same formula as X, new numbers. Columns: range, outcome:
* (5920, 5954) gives 5.2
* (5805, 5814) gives 5.41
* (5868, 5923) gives 4.71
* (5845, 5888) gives 5.1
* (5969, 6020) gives 5.34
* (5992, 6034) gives 5.35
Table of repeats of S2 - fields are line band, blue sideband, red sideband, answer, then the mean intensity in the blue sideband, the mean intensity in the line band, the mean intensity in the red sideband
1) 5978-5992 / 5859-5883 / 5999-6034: 0.02 mag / 5.03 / 5.15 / 5.32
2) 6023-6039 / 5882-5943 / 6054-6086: -0.01 mag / 4.79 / 5.26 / 5.38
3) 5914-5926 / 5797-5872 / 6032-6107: 0.05 mag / 5.26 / 5.03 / 5.29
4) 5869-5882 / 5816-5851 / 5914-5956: 0.04 mag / 5.33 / 5.04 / 5.12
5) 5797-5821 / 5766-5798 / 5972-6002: 0.01 mag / 5.32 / 5.28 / 5.32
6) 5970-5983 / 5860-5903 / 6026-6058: -0.05 mag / 4.69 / 5.24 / 5.24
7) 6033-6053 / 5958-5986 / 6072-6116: 0.00 mag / 5.18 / 5.3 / 5.42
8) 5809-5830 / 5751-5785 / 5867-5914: -0.10 mag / 5.31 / 5.54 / 4.65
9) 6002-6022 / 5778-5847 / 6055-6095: 0.00 mag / 5.31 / 5.32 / 5.35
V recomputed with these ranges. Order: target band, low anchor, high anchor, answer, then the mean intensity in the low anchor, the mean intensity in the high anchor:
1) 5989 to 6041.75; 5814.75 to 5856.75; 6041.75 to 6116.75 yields 0.6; 5.35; 5.39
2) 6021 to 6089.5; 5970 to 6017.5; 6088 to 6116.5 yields 1.3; 5.32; 5.47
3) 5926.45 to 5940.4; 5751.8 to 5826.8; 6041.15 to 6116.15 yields 0.5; 5.33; 5.38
